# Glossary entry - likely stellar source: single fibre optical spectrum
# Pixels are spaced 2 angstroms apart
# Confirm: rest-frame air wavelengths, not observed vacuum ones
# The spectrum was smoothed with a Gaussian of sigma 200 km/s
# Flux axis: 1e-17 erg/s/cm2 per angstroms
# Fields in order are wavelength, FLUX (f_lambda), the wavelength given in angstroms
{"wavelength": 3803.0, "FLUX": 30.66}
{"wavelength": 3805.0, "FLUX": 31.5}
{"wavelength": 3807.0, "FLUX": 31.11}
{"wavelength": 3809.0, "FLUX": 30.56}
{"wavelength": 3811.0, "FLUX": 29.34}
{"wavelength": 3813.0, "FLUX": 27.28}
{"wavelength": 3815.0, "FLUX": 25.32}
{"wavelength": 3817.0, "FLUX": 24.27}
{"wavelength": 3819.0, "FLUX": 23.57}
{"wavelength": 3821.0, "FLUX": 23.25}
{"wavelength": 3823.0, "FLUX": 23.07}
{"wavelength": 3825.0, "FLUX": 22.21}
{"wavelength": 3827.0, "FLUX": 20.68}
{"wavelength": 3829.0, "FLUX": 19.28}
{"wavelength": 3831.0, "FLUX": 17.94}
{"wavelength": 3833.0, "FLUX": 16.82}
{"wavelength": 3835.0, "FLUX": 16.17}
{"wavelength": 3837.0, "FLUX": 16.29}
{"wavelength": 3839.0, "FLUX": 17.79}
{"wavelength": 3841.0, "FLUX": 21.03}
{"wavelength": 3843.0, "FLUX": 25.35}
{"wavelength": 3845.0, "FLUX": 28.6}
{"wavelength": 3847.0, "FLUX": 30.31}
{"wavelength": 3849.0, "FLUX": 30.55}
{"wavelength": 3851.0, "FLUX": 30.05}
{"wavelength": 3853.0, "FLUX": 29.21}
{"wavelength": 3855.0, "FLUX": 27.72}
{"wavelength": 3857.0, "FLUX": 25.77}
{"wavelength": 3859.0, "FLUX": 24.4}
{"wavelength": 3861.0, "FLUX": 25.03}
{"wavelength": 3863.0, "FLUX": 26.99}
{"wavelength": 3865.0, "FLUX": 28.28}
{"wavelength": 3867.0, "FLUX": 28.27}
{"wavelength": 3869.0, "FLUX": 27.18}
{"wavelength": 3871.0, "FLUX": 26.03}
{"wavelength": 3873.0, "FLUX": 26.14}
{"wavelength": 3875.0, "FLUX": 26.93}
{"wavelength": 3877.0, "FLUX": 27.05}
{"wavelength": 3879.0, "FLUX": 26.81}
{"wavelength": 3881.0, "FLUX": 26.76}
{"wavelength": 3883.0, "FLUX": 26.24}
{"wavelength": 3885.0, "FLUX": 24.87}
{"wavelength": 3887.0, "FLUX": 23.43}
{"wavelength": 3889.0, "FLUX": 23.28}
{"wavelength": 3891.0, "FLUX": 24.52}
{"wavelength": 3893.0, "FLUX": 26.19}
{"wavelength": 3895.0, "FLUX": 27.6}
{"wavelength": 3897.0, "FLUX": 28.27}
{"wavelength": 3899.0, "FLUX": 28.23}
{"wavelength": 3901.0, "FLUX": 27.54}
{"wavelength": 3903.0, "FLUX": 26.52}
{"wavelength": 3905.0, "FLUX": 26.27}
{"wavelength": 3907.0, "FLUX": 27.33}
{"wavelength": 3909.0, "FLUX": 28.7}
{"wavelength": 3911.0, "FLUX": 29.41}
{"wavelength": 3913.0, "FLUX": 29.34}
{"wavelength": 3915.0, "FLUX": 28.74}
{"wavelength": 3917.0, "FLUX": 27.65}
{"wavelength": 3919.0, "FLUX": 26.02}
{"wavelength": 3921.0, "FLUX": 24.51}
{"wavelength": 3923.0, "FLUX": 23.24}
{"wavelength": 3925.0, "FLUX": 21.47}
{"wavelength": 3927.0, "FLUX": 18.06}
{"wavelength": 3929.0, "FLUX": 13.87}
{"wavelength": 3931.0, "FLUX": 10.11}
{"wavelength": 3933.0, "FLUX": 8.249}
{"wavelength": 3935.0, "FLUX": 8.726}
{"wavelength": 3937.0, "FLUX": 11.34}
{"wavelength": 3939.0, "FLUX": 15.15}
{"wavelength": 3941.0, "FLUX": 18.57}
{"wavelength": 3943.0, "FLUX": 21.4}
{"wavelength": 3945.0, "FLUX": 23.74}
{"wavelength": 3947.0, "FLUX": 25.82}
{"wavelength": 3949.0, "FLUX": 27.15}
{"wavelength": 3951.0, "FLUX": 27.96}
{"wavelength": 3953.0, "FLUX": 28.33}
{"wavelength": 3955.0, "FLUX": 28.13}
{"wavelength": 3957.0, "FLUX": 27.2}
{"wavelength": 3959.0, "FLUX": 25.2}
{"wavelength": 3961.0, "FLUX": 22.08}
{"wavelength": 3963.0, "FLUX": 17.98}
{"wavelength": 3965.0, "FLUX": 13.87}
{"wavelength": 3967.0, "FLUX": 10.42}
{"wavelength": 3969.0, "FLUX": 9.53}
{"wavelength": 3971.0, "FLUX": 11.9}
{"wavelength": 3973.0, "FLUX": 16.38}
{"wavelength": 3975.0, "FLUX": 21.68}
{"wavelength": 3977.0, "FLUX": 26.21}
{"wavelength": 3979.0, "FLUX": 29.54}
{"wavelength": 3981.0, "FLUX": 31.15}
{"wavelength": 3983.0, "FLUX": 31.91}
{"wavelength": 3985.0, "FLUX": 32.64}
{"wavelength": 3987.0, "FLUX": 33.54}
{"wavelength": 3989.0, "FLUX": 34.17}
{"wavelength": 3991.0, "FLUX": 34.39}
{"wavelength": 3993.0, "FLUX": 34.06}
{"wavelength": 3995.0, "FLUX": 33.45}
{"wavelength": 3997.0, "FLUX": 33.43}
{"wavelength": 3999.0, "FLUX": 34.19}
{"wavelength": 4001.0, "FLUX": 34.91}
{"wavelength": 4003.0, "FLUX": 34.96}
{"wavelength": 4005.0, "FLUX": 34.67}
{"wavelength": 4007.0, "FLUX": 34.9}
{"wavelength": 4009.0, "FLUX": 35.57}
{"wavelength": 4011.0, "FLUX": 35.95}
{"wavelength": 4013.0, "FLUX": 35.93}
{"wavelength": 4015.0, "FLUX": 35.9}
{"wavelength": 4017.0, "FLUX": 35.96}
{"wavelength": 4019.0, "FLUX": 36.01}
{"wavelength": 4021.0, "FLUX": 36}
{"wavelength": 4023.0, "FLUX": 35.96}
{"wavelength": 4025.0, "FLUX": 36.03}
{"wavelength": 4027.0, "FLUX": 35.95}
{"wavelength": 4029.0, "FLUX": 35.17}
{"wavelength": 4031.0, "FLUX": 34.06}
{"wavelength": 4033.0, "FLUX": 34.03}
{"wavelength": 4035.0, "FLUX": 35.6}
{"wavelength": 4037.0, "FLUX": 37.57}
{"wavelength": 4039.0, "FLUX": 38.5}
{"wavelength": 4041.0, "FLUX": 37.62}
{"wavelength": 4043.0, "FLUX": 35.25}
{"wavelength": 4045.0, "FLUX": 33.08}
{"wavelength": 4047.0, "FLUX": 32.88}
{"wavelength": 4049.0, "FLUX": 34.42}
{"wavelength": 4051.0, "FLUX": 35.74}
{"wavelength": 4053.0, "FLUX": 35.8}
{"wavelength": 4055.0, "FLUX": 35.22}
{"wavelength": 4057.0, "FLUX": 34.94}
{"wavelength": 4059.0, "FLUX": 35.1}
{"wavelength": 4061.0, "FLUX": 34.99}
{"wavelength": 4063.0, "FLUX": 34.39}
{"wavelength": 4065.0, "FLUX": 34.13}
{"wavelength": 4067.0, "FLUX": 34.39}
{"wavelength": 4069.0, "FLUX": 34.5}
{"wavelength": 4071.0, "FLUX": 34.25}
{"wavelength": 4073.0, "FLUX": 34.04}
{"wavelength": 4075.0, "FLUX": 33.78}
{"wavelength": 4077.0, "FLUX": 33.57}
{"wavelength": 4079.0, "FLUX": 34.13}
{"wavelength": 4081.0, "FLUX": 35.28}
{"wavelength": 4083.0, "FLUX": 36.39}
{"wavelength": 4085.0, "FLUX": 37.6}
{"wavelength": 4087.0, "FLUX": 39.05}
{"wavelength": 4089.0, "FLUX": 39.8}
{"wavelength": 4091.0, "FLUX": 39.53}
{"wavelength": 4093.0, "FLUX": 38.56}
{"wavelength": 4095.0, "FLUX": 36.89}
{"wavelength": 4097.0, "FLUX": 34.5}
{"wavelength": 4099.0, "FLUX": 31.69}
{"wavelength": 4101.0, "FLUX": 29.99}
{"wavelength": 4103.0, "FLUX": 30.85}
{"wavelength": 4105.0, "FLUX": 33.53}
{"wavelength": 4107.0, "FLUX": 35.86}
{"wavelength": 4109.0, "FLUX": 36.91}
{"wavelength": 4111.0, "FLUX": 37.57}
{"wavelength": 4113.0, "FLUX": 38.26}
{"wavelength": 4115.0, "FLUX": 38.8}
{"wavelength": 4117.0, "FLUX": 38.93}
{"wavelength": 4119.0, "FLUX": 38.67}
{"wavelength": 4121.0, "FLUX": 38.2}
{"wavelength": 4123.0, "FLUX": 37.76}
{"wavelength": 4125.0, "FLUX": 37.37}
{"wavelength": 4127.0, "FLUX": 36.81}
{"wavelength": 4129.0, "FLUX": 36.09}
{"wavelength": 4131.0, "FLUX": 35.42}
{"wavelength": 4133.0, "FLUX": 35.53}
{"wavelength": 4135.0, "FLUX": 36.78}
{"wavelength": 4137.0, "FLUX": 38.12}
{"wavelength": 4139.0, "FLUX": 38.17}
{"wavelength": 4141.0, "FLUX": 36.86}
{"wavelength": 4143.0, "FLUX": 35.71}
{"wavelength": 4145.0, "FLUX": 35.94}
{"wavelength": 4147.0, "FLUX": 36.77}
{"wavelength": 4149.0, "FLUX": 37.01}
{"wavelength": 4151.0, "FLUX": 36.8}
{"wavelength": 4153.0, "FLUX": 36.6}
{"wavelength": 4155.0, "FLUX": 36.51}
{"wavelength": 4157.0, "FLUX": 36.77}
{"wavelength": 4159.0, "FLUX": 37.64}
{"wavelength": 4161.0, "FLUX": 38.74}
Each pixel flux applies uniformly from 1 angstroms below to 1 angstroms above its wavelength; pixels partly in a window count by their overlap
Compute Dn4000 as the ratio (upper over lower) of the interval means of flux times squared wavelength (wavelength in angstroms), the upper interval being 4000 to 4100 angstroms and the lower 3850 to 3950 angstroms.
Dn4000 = 1.6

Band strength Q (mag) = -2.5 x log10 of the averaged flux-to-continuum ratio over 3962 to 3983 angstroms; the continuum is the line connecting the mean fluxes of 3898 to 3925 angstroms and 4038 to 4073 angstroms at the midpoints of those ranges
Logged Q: 0.49 mag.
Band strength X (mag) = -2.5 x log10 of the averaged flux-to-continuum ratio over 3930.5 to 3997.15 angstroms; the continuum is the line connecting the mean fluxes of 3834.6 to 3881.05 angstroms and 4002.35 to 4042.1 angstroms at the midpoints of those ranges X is 0.37 mag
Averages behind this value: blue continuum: 25.9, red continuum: 35.8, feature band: 23.1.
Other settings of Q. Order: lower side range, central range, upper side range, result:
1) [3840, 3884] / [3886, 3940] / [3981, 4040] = 0.29 mag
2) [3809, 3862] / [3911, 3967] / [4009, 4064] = 0.37 mag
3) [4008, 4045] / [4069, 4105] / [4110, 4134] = 0.05 mag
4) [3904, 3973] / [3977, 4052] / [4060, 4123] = -0.22 mag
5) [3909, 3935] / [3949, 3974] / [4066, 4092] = 0.23 mag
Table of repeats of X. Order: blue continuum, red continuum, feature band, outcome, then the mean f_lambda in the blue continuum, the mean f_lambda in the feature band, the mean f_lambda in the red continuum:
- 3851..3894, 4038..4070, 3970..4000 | 0.09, 26.3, 29.2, 35.1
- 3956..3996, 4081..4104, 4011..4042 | -0.21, 24.9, 36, 35.9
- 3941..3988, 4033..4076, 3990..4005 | -0.23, 23.5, 34.2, 35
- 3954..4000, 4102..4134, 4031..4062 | -0.14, 25.8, 35.3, 36.7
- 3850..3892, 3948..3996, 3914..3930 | 0.13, 26.4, 22.9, 25.4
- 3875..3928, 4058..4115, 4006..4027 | -0.13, 26.1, 35.8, 35.4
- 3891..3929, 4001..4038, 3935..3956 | 0.30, 26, 22.1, 35.5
